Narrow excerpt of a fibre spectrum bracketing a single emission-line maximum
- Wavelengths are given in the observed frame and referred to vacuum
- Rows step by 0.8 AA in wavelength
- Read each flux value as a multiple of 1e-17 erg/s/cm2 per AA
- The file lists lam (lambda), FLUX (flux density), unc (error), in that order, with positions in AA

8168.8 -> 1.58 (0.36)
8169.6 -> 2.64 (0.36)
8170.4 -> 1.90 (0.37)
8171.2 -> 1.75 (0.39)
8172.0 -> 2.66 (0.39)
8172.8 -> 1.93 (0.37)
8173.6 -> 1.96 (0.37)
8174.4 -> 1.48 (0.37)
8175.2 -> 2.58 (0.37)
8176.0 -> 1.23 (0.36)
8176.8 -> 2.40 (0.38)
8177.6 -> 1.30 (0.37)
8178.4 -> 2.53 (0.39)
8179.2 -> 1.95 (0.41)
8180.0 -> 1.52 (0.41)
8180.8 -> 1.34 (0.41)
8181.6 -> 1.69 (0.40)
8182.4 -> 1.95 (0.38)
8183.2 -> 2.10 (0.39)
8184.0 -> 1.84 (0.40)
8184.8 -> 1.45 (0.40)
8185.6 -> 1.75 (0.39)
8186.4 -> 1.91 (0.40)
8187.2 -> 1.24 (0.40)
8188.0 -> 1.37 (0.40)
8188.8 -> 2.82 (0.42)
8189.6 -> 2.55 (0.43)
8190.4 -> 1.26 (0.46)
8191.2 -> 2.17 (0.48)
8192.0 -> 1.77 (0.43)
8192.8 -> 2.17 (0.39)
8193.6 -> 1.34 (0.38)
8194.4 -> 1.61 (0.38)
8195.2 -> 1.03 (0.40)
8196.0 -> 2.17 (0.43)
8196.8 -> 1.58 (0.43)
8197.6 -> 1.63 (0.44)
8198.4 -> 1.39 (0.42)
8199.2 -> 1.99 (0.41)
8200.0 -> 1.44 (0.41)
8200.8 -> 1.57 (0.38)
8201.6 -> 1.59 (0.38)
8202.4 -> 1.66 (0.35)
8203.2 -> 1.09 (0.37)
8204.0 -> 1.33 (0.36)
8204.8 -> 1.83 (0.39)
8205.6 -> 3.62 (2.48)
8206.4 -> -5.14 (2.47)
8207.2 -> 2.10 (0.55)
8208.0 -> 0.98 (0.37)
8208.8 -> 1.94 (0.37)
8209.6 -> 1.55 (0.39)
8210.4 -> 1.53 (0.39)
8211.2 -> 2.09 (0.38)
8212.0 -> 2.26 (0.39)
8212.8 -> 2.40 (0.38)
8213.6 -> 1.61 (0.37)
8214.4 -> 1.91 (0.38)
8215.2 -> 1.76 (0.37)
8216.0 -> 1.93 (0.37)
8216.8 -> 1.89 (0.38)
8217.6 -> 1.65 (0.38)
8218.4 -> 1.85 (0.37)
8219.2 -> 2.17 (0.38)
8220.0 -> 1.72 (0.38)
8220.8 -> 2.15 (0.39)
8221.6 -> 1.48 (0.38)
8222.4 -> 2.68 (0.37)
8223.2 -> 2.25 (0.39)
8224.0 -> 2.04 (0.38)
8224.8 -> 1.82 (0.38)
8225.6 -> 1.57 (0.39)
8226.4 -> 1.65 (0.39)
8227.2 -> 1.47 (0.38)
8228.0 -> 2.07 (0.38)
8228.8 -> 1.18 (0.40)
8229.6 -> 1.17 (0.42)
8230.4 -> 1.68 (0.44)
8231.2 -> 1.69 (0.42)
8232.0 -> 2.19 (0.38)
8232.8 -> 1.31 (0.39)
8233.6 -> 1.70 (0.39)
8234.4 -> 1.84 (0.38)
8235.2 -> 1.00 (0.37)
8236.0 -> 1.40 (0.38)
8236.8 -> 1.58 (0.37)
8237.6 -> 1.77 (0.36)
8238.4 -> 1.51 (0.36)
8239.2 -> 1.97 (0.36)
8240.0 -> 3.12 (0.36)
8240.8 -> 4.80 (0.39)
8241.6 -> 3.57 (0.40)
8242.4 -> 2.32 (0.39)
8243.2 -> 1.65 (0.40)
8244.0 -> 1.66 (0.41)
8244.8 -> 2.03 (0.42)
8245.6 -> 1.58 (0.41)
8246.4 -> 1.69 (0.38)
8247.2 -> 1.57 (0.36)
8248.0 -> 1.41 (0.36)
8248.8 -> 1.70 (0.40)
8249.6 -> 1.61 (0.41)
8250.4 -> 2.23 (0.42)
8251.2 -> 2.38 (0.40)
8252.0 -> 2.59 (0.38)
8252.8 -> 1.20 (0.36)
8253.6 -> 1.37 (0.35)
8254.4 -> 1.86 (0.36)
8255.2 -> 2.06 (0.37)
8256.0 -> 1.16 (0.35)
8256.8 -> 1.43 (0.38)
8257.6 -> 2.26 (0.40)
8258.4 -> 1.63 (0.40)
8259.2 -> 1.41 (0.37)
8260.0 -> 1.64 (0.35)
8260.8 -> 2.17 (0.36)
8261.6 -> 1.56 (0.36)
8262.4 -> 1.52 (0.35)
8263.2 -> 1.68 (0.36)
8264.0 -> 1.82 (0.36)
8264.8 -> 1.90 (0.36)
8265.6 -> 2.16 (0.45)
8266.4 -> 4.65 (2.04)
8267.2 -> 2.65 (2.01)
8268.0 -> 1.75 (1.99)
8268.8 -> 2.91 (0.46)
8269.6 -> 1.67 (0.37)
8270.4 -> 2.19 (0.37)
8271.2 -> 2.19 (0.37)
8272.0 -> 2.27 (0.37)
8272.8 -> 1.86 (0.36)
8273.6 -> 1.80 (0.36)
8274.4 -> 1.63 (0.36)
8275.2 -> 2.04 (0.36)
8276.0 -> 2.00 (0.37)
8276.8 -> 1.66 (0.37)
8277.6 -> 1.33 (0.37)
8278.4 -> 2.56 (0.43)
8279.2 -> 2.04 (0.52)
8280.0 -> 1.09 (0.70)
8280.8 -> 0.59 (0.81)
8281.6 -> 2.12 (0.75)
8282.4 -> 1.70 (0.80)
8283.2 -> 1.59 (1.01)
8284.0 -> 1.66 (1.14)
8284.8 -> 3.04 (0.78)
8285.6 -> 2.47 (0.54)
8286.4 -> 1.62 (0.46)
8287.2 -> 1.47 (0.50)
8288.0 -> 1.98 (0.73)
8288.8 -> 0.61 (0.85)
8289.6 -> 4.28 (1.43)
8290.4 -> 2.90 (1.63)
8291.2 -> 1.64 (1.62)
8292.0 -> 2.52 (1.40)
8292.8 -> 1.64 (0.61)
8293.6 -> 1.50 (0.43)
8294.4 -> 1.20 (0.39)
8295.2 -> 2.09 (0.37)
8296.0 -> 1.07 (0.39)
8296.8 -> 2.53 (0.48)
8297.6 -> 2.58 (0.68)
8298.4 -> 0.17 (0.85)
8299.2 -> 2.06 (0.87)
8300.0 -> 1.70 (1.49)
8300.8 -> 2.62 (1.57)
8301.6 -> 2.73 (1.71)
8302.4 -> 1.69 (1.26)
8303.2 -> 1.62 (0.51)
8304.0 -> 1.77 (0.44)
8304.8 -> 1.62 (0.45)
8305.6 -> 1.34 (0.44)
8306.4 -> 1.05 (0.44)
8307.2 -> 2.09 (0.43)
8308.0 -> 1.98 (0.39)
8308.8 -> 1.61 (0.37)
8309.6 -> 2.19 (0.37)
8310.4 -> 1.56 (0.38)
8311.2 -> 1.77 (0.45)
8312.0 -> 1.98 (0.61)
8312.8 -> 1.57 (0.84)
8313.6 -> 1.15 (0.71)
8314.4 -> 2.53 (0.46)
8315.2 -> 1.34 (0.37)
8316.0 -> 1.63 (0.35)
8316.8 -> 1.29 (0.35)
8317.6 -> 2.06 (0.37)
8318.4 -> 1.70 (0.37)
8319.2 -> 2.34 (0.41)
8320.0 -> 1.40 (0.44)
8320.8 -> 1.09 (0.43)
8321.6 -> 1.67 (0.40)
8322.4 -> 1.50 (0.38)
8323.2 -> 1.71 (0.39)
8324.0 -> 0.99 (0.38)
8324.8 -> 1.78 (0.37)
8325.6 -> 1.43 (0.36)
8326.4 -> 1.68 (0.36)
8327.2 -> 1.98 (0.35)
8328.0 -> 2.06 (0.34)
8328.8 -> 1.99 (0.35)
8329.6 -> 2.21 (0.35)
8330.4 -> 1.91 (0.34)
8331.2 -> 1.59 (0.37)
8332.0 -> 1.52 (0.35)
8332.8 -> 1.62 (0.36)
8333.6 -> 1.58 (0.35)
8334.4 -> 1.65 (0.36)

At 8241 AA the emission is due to H-alpha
